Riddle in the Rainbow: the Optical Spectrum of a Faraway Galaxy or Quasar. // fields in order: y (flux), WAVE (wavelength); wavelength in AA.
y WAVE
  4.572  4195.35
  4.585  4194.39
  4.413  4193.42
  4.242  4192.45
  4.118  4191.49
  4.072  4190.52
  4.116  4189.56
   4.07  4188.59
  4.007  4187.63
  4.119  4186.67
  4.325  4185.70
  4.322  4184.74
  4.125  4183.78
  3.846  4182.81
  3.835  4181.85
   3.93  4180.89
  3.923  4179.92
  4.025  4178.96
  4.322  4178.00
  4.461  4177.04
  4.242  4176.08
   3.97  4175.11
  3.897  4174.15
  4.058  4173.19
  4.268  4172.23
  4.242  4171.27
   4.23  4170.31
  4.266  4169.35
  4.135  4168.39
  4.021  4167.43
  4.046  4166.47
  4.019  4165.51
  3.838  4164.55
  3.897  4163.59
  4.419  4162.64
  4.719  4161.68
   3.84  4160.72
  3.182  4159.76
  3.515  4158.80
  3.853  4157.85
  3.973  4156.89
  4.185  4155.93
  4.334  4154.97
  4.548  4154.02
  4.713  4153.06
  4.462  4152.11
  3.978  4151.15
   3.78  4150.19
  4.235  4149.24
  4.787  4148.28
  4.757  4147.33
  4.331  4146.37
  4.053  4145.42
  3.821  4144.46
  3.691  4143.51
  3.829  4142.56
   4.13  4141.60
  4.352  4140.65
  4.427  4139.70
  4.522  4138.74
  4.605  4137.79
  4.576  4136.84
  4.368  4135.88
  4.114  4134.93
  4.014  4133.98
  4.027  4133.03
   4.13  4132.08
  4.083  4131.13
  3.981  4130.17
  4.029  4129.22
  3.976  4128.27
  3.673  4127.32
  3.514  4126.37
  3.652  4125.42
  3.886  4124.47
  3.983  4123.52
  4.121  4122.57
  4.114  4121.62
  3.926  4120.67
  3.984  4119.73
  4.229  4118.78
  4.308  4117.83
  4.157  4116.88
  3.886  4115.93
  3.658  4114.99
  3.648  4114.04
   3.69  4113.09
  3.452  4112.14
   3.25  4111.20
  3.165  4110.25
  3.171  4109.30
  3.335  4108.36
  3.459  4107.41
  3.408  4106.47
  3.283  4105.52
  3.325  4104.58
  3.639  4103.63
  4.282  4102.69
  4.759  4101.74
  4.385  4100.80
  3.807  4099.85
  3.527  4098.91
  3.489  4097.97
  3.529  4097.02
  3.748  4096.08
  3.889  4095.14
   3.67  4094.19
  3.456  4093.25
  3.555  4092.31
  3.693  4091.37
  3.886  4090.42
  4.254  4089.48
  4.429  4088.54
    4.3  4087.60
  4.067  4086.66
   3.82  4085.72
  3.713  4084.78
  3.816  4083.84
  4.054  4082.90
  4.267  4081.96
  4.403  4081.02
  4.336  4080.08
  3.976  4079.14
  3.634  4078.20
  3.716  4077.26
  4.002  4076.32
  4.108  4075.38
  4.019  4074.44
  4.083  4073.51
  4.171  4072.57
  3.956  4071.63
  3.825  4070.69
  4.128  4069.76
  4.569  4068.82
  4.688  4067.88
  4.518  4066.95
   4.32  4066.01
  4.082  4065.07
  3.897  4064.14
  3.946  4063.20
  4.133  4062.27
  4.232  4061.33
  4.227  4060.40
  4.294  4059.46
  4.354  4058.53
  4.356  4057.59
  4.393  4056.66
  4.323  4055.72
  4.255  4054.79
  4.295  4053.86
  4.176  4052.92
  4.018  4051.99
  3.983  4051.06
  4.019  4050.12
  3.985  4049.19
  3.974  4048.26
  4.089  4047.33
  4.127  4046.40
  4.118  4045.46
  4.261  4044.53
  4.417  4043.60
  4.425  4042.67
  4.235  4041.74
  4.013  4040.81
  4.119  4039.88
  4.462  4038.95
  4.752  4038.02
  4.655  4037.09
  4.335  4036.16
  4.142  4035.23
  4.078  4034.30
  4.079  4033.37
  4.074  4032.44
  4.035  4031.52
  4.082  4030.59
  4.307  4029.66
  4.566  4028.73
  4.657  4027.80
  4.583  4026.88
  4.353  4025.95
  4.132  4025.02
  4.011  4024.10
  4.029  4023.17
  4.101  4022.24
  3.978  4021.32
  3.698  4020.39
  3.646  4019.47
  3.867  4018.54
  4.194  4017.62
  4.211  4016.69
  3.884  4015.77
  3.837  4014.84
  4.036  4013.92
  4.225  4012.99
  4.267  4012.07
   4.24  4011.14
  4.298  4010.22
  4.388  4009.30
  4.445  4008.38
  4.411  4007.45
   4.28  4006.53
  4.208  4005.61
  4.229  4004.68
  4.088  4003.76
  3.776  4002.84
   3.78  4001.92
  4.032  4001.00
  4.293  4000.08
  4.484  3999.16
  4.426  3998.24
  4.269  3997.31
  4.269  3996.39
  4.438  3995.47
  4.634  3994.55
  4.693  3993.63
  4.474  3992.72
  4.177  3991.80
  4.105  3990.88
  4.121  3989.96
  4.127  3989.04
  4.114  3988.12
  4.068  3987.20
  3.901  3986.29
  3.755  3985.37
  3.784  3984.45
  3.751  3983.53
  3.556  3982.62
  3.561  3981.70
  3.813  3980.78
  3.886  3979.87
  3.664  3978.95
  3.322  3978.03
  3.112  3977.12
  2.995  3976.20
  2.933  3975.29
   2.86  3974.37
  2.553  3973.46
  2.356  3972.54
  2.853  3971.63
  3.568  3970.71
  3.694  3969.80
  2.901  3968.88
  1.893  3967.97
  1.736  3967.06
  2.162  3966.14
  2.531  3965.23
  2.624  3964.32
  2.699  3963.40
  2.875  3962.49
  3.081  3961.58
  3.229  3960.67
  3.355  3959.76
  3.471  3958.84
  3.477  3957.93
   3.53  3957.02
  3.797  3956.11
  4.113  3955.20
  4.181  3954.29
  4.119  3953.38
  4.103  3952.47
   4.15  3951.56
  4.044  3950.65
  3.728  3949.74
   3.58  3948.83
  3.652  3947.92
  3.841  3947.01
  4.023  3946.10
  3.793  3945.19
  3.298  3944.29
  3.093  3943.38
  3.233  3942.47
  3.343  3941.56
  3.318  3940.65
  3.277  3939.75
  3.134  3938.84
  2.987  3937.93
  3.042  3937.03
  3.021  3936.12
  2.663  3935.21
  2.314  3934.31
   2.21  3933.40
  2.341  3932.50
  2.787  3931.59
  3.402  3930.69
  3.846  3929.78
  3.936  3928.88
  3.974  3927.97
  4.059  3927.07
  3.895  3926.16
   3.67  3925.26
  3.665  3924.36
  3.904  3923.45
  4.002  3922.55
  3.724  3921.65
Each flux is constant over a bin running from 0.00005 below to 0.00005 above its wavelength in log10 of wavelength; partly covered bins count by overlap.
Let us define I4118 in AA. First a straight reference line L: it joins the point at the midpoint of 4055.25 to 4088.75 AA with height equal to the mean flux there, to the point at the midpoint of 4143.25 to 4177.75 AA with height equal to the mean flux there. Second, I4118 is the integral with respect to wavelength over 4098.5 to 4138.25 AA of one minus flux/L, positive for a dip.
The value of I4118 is 2.56 AA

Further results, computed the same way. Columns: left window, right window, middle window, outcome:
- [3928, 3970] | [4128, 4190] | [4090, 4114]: 1.62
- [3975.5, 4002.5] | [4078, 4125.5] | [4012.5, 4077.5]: -4.40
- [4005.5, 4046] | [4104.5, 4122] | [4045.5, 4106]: -2.15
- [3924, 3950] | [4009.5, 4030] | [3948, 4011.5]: 1.39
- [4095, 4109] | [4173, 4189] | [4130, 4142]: -1.20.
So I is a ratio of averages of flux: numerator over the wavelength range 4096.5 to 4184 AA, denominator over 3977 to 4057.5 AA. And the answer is 0.97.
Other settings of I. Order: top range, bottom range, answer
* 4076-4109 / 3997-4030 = 0.92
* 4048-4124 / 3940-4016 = 1.07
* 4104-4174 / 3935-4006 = 1.12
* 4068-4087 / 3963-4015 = 1.09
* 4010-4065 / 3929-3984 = 1.29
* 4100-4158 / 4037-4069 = 0.94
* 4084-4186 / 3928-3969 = 1.23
